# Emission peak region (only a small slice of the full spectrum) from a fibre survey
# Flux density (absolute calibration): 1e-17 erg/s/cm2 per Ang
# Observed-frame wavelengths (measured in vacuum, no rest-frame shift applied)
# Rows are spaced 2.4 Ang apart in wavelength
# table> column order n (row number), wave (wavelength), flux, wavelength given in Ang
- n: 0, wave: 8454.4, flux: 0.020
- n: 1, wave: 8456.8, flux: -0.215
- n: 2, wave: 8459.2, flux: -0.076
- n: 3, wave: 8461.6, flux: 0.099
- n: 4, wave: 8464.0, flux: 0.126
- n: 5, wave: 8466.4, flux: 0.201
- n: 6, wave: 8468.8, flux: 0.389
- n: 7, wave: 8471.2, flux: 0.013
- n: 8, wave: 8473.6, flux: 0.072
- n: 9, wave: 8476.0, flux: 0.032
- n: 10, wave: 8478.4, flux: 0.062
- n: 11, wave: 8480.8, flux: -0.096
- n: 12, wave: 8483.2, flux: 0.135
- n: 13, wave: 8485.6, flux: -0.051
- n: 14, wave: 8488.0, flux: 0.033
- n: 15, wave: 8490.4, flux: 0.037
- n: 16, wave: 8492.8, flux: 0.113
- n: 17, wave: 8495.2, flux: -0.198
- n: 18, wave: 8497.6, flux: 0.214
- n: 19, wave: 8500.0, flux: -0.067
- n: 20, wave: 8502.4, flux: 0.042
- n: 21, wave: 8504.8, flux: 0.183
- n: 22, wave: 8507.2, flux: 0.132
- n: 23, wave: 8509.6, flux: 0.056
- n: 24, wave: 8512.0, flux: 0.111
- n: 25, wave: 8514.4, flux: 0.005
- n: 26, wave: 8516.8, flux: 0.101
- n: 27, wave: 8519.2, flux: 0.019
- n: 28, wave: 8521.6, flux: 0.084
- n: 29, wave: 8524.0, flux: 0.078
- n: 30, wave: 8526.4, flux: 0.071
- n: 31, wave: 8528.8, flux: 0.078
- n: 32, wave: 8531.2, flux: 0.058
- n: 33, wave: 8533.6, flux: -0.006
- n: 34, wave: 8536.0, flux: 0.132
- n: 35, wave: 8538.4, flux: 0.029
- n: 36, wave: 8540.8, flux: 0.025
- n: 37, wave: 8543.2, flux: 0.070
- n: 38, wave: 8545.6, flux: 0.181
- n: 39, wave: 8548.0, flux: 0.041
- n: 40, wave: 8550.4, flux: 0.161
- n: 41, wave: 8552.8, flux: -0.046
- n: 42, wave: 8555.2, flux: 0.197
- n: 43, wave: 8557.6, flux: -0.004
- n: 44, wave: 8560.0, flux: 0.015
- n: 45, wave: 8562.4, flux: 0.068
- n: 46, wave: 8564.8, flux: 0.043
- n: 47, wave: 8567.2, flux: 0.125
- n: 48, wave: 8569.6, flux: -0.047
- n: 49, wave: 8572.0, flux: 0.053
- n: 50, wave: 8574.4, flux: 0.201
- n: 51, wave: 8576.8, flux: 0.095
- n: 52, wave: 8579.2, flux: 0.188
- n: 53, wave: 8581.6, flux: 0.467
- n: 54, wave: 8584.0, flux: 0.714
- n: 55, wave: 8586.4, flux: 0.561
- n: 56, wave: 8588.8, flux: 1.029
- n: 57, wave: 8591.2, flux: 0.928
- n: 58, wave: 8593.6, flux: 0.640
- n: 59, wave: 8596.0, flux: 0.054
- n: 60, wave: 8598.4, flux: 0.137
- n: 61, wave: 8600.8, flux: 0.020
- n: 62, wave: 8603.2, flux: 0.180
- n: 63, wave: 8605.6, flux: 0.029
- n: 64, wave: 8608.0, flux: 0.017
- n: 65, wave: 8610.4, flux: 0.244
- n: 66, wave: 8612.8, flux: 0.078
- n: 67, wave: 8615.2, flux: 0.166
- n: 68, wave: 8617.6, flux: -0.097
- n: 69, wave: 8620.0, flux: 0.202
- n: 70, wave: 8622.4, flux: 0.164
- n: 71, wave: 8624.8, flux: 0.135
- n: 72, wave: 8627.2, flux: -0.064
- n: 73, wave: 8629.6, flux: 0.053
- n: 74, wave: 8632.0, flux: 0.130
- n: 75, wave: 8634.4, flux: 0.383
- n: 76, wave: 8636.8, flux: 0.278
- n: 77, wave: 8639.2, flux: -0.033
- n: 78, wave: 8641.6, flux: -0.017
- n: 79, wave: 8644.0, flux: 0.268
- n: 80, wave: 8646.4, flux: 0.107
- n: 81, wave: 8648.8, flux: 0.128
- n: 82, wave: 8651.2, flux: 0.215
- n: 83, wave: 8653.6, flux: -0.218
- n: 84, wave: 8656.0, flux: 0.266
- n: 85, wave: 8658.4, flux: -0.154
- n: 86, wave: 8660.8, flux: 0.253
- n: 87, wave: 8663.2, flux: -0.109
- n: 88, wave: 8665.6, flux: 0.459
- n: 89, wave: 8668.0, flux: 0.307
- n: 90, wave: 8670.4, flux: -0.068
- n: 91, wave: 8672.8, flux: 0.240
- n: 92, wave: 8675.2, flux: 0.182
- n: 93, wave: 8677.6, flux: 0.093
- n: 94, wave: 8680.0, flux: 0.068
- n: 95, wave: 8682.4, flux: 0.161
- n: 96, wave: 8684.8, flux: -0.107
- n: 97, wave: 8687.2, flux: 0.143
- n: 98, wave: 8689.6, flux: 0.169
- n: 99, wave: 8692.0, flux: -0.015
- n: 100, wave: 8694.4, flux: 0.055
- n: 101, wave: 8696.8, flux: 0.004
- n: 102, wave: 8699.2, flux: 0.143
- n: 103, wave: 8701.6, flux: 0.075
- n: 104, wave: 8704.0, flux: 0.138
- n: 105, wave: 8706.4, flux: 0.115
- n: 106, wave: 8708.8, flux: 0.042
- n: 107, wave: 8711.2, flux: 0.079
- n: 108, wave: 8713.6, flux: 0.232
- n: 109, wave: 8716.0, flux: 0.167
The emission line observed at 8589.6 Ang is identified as [O II]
